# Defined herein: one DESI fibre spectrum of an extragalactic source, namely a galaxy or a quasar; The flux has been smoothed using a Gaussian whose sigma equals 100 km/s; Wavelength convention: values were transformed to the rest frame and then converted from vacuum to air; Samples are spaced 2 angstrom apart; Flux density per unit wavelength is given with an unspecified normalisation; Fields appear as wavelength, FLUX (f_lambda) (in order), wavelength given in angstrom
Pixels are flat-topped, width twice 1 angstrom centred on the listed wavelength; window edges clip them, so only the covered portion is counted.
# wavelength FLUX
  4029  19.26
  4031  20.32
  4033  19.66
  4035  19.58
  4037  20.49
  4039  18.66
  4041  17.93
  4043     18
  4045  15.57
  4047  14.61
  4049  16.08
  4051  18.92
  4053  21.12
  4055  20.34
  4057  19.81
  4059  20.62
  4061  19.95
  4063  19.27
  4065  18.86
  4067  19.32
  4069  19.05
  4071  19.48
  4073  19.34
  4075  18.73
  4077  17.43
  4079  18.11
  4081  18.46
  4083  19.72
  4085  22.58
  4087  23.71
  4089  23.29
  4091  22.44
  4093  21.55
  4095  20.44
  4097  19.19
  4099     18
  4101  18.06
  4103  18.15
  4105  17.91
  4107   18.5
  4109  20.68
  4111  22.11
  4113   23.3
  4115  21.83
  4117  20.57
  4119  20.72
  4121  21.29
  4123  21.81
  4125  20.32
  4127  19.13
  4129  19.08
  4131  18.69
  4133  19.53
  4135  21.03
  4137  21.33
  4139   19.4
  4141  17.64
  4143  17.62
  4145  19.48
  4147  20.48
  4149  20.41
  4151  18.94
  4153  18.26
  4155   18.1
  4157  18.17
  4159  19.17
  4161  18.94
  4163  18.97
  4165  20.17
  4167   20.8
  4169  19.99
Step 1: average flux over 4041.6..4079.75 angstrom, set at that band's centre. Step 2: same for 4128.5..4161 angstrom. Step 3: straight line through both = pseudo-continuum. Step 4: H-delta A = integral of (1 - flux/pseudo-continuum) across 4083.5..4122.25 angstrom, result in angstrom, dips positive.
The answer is -3.72 angstrom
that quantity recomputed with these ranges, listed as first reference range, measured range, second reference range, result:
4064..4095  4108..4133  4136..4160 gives -1.6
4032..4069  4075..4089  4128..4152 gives -0.8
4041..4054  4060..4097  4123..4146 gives -3.9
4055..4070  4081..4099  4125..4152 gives -1.5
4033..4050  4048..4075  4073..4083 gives -1.9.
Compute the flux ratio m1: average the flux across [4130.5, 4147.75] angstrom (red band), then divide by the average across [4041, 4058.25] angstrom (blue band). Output 1.1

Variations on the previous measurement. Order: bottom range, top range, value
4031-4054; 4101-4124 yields 1.12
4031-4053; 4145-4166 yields 1.05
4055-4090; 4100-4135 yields 1.01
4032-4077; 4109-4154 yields 1.07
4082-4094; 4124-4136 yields 0.88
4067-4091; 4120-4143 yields 0.99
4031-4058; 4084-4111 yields 1.10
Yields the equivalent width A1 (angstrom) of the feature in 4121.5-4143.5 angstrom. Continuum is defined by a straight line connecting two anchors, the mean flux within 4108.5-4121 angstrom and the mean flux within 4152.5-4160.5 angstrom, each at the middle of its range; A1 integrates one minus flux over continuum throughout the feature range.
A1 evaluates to 0.6 angstrom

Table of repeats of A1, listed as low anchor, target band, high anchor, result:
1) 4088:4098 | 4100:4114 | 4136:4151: 0.7 angstrom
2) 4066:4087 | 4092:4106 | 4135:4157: 0.2 angstrom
